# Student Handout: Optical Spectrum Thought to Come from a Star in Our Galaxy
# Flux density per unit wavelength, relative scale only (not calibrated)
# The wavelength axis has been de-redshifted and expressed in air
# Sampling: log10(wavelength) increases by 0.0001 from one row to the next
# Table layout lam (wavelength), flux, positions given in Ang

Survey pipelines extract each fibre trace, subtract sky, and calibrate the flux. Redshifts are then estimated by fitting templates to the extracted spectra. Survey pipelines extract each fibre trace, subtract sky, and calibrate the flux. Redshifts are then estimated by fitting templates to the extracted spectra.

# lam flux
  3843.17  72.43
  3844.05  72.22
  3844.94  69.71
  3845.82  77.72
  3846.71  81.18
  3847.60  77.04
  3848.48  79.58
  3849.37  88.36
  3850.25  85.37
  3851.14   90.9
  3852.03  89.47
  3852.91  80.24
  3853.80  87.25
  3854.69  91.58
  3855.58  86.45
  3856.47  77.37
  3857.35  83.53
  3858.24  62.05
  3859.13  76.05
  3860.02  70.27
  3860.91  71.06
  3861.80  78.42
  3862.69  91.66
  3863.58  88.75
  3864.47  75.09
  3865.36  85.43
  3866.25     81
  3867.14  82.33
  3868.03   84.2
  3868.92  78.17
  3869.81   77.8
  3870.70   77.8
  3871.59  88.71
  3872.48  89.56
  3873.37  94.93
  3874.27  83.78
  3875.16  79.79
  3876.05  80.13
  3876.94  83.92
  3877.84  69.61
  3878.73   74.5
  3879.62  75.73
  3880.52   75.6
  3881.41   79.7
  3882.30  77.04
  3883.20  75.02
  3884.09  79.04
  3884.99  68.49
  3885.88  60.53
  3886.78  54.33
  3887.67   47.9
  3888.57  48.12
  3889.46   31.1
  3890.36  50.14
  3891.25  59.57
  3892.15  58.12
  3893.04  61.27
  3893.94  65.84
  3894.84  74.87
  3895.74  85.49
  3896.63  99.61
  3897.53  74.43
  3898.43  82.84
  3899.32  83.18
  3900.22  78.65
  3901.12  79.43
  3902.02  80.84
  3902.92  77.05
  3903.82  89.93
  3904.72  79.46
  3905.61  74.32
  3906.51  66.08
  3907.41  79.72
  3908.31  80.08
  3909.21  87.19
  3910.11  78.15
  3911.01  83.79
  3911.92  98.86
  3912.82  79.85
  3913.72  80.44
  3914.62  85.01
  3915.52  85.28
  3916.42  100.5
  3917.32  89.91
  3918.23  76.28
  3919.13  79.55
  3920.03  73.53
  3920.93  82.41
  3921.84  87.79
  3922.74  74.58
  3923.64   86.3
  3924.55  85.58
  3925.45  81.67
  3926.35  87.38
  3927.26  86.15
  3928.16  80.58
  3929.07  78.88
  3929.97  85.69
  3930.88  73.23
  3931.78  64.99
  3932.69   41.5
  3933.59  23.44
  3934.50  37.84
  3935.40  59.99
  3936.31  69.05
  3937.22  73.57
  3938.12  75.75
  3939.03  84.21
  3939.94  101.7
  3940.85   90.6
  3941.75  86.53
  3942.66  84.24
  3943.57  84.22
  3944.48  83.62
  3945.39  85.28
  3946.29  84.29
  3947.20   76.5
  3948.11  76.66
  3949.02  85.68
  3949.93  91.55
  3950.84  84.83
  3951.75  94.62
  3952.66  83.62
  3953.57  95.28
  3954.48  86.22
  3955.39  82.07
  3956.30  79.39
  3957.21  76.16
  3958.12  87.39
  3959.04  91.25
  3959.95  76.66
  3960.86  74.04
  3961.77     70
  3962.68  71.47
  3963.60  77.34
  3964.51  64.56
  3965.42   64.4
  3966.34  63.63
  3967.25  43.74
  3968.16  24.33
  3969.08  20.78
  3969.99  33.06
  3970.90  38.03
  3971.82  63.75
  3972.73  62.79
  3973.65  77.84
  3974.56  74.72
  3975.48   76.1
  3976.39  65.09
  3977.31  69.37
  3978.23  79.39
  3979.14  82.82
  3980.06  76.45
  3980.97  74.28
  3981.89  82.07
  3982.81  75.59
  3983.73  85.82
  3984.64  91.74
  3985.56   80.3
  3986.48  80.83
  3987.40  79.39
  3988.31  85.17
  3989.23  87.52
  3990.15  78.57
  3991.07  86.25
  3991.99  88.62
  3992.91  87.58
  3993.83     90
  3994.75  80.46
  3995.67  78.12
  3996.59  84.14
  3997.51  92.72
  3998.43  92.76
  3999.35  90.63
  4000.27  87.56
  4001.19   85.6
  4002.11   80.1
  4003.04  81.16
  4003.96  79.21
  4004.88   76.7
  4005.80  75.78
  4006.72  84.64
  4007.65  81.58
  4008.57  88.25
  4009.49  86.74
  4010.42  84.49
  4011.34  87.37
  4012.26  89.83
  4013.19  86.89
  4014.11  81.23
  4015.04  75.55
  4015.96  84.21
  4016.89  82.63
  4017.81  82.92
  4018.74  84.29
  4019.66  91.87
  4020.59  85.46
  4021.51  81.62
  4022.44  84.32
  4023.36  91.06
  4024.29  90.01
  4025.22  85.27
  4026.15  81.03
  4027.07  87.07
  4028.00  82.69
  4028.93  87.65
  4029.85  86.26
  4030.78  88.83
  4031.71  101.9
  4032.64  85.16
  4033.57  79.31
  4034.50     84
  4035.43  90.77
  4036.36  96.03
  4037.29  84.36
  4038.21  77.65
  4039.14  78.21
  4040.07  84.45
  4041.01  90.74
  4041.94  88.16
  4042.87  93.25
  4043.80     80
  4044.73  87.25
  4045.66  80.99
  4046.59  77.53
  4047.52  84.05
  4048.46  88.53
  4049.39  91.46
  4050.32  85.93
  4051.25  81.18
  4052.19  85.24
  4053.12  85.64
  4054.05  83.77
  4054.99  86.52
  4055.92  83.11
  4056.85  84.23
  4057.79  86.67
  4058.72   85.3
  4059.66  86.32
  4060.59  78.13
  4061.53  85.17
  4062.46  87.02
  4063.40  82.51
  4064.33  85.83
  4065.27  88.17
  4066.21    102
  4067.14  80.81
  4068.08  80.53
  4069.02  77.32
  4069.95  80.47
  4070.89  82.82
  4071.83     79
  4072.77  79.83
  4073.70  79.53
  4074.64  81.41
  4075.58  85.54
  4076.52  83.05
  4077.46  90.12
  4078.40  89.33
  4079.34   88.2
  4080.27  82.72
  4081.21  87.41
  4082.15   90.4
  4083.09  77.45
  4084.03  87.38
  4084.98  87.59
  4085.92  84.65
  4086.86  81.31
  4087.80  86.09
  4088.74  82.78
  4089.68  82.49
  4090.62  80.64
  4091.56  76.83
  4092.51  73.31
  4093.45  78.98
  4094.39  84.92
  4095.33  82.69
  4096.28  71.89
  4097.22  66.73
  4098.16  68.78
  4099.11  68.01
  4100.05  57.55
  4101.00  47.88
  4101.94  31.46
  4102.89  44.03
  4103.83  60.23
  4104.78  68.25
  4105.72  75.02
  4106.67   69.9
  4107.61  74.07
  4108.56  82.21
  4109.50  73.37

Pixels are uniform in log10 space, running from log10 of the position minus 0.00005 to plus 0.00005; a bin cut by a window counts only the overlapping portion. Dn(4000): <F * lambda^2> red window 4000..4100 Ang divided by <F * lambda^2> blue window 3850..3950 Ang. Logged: 1.16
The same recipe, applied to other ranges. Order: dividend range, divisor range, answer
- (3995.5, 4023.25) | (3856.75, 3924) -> 1.16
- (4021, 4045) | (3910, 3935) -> 1.18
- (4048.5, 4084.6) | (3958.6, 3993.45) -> 1.24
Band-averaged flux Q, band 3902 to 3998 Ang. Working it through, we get 77.1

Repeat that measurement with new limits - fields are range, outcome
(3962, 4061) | 80.5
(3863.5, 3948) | 76.8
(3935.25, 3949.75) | 82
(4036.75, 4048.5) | 84.2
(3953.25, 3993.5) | 73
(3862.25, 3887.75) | 78.4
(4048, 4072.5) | 84.7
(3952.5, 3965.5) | 79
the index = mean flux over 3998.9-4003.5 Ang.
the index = 84.9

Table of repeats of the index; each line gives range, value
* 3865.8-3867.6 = 81.7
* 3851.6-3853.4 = 85.1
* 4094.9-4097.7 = 73.6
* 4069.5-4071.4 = 81.4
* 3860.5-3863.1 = 80.3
